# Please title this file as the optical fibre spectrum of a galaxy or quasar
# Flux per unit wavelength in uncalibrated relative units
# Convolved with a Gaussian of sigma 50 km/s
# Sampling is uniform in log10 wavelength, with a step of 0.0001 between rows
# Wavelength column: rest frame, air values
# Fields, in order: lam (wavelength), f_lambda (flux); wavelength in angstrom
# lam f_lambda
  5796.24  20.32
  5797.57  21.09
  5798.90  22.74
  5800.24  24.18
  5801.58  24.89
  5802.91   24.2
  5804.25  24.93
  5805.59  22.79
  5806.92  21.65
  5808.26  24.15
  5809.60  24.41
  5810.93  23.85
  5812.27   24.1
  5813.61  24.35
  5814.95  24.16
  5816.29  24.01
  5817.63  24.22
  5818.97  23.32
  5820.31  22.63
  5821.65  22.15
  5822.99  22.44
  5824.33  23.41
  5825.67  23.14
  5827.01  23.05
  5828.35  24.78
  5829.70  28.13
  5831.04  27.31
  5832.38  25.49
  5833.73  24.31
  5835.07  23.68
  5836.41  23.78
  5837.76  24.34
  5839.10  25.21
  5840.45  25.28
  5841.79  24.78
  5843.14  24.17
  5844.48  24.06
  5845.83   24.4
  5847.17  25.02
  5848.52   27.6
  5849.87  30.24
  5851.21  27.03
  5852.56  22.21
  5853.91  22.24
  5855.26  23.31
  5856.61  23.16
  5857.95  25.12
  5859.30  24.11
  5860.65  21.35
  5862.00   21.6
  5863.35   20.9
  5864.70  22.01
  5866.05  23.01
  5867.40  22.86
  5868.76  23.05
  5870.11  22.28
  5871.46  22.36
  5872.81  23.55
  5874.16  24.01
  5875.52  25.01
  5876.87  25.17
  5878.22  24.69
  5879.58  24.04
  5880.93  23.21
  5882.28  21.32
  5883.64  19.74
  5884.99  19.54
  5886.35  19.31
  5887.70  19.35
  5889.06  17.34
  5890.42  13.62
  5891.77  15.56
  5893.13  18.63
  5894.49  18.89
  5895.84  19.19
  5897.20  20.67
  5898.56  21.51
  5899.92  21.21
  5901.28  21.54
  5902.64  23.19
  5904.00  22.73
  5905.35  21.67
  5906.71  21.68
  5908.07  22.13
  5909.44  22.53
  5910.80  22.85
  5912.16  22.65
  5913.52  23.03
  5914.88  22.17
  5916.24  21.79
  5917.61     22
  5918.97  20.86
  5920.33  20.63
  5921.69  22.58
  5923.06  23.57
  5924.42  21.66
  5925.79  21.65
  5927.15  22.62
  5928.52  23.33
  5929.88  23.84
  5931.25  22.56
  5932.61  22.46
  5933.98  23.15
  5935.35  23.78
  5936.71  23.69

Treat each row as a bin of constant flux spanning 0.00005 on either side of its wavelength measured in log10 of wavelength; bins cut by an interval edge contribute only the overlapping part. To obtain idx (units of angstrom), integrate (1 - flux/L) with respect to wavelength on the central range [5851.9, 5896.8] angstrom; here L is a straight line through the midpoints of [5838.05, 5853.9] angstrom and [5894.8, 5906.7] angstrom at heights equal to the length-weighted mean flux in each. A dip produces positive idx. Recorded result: 3.4 angstrom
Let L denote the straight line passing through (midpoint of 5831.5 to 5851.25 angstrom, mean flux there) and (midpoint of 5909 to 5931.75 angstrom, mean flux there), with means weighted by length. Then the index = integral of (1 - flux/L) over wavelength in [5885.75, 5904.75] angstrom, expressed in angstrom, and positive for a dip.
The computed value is 3.1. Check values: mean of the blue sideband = 25.3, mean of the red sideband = 22.4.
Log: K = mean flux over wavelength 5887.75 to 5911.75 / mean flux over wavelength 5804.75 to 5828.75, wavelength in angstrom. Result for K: 0.86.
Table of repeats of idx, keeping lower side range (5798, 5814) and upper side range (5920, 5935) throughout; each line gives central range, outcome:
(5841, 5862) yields -1.0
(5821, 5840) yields -0.7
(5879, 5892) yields 2.1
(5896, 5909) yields 0.6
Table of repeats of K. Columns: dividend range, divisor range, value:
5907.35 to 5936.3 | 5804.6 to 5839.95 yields 0.93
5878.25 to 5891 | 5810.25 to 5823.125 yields 0.85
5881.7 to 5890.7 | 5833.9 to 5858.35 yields 0.76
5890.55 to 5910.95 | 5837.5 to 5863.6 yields 0.85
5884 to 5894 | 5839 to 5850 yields 0.70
